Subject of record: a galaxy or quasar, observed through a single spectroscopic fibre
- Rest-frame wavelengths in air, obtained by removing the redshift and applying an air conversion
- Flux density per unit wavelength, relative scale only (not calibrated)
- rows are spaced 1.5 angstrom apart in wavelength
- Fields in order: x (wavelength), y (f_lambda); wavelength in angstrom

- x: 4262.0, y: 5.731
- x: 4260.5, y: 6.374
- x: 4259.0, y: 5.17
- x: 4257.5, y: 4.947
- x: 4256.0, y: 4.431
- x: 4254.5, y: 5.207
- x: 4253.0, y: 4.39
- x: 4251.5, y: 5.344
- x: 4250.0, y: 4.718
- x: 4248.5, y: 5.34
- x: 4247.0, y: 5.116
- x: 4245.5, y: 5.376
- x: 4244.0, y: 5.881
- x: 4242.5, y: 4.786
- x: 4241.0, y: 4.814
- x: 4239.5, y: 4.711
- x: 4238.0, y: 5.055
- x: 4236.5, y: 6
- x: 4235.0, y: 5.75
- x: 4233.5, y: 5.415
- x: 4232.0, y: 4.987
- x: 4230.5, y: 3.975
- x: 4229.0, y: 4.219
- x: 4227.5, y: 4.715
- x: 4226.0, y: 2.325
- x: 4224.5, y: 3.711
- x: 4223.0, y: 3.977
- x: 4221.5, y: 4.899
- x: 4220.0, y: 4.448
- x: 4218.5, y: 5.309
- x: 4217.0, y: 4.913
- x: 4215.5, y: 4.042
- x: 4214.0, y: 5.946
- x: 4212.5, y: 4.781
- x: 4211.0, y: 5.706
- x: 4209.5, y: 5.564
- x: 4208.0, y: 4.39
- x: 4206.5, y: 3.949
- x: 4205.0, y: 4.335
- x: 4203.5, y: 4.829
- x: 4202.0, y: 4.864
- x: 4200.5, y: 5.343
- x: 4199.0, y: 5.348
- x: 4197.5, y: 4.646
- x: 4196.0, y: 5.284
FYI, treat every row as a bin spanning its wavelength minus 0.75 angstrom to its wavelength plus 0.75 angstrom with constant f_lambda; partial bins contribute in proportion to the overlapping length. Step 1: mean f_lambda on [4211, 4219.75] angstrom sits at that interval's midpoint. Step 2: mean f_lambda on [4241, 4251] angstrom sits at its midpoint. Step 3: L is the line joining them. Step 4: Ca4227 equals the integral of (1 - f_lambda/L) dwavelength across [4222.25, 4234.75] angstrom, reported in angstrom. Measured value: 2.12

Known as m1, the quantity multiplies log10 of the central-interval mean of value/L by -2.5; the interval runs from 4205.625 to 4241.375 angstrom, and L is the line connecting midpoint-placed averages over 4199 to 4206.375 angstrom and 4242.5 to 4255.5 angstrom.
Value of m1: 0.05 mag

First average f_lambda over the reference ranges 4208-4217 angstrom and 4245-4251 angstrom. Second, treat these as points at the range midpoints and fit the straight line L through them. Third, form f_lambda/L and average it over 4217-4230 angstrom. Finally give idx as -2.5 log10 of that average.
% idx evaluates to 0.21 mag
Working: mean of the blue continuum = 5.12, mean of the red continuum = 5.14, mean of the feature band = 4.24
